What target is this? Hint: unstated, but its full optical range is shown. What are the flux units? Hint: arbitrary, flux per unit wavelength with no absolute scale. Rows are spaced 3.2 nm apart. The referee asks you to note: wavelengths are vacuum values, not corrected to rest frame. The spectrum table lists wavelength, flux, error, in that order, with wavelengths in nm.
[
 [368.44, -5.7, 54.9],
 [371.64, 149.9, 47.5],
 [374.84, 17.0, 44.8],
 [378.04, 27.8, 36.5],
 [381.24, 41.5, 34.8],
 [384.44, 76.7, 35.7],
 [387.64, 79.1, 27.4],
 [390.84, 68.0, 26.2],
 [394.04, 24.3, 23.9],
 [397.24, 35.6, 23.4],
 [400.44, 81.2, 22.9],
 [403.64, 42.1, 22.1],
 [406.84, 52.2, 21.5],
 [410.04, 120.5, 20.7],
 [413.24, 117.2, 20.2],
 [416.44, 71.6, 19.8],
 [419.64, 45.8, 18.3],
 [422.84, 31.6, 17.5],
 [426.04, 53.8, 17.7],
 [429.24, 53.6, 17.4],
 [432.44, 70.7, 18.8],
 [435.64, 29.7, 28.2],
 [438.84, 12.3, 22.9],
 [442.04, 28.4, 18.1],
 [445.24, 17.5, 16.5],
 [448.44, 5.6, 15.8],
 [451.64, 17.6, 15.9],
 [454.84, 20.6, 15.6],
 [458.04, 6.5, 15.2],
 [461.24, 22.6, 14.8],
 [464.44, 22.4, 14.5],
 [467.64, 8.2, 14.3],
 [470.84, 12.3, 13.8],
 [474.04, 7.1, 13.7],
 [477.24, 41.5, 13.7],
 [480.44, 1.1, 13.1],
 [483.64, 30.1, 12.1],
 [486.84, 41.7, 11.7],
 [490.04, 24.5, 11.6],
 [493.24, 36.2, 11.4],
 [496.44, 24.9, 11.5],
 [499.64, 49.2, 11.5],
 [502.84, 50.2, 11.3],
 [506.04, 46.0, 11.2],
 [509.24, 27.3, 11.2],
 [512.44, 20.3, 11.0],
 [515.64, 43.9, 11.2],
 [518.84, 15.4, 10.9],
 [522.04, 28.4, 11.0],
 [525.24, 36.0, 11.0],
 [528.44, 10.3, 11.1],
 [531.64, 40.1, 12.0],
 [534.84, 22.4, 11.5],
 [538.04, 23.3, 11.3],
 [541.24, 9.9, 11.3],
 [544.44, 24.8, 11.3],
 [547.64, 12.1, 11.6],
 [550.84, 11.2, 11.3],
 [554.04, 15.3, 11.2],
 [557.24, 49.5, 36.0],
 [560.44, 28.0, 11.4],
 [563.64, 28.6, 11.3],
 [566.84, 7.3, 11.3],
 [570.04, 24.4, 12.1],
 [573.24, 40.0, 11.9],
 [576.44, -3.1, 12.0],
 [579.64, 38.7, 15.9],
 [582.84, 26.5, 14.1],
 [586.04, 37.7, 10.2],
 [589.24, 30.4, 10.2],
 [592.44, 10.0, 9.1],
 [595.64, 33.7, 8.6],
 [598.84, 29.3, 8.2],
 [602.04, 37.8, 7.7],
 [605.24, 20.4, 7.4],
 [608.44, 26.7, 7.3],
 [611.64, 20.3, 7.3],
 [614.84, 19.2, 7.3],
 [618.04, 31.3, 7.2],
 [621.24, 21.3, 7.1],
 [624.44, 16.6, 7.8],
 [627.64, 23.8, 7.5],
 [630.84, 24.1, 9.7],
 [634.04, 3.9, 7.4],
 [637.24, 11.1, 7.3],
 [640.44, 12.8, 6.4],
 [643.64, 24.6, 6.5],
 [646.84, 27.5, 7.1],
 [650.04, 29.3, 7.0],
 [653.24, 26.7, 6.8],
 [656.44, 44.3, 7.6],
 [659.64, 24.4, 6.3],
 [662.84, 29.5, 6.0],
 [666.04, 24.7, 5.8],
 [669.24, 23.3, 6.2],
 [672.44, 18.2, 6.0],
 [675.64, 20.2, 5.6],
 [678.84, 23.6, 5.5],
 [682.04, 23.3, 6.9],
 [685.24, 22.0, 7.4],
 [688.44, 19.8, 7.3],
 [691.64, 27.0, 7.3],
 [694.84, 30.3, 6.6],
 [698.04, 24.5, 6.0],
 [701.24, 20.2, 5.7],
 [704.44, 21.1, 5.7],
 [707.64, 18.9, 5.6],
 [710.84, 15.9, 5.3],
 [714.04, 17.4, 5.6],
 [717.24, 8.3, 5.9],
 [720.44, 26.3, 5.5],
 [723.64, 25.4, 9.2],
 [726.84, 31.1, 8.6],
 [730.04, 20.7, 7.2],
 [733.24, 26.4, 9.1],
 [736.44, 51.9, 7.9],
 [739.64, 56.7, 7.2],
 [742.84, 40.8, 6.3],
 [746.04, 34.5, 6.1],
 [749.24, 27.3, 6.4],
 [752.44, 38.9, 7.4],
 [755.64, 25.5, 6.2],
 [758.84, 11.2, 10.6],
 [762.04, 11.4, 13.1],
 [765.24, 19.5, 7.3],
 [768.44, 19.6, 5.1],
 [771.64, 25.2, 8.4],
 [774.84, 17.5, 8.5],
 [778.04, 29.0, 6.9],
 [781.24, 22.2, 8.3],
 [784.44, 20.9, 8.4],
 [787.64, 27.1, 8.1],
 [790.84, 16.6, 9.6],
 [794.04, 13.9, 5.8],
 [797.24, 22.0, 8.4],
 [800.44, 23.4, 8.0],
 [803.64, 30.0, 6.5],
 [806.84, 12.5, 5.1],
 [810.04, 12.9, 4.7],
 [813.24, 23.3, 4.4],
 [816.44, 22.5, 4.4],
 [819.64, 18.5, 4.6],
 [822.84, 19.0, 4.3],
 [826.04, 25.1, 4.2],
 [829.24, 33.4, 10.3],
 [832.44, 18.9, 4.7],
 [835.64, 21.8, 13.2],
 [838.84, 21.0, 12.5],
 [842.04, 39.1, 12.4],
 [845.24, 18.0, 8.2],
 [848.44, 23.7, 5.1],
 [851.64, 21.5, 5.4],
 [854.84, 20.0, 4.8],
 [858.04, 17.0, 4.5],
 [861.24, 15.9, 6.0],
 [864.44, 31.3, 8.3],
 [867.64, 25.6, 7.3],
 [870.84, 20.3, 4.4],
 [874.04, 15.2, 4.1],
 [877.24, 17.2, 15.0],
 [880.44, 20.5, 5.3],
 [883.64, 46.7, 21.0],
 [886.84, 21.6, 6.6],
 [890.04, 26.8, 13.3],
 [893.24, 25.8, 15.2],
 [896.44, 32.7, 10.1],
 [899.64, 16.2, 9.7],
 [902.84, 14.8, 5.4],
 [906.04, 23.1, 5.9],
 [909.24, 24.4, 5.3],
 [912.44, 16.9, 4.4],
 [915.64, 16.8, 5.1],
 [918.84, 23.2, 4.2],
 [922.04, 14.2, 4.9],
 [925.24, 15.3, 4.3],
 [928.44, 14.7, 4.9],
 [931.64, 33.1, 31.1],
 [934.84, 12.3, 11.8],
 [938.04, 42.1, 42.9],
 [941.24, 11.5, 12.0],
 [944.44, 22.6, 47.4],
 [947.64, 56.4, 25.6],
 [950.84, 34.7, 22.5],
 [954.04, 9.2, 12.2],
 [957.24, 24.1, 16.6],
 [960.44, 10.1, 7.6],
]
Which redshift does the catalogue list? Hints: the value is 1.66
